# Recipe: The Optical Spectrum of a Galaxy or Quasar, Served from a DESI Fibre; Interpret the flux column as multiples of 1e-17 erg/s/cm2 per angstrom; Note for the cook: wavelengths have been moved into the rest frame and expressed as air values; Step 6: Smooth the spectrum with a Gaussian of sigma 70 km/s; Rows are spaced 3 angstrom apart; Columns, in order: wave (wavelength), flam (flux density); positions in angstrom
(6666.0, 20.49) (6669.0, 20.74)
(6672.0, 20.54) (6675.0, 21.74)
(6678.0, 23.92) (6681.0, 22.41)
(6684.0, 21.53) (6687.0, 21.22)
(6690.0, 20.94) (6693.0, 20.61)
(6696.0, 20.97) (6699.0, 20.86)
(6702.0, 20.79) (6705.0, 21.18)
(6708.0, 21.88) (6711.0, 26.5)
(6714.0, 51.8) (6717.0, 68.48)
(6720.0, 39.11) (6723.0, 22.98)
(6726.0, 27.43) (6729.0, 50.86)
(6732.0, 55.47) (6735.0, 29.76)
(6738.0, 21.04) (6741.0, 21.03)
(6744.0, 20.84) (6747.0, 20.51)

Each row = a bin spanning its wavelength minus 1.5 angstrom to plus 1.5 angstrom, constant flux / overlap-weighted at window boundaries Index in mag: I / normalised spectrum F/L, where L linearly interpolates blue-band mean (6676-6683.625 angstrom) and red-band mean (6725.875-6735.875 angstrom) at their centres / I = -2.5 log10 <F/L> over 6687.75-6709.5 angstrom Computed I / 0.39 mag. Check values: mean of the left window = 22.8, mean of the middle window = 21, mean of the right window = 43.4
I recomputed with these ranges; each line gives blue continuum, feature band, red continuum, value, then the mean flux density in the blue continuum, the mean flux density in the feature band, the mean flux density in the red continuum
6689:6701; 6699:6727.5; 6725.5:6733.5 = 0.06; 20.8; 32.7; 46.7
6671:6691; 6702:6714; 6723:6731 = 0.17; 21.8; 26.5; 37.1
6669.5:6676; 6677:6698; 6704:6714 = 0.10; 21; 21.6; 27.6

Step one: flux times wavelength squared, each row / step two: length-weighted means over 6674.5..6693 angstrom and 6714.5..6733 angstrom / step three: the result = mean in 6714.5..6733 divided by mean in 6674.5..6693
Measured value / 2.04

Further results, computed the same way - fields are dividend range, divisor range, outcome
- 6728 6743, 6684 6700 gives 1.67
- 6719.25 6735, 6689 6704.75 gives 1.85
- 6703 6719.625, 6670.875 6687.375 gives 1.73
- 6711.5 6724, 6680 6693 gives 2.12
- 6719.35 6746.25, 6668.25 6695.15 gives 1.49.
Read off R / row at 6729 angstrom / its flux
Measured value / 50.86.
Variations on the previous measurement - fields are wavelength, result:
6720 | 39.11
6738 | 21.04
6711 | 26.5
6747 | 20.51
